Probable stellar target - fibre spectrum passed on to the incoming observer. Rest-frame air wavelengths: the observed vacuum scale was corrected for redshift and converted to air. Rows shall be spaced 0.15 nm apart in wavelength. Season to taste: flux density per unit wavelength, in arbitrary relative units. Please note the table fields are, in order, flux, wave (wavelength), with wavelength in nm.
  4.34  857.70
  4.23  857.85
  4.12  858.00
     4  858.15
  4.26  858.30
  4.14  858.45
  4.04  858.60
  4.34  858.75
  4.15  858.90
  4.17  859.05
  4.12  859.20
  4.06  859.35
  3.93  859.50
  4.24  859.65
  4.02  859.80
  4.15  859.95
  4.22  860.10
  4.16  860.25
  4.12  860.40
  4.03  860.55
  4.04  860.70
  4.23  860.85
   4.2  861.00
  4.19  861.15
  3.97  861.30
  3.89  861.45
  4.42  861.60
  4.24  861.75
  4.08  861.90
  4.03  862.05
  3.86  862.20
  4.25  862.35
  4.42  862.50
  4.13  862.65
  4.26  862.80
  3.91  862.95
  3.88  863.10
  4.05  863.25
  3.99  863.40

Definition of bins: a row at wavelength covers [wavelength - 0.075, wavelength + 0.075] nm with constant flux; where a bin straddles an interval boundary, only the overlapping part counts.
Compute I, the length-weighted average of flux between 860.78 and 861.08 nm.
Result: 4.21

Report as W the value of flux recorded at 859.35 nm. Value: 4.06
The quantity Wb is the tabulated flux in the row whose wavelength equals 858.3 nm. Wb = 4.26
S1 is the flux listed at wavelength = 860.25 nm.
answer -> 4.16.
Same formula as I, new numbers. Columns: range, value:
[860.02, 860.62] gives 4.13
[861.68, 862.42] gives 4.09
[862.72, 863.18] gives 4.02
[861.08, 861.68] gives 4.12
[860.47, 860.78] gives 4.04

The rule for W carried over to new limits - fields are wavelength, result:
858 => 4.12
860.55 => 4.03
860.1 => 4.22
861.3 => 3.97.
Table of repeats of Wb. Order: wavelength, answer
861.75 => 4.24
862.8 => 4.26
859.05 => 4.17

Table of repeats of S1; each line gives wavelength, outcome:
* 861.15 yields 4.19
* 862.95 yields 3.91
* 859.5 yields 3.93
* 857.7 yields 4.34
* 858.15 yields 4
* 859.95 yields 4.15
